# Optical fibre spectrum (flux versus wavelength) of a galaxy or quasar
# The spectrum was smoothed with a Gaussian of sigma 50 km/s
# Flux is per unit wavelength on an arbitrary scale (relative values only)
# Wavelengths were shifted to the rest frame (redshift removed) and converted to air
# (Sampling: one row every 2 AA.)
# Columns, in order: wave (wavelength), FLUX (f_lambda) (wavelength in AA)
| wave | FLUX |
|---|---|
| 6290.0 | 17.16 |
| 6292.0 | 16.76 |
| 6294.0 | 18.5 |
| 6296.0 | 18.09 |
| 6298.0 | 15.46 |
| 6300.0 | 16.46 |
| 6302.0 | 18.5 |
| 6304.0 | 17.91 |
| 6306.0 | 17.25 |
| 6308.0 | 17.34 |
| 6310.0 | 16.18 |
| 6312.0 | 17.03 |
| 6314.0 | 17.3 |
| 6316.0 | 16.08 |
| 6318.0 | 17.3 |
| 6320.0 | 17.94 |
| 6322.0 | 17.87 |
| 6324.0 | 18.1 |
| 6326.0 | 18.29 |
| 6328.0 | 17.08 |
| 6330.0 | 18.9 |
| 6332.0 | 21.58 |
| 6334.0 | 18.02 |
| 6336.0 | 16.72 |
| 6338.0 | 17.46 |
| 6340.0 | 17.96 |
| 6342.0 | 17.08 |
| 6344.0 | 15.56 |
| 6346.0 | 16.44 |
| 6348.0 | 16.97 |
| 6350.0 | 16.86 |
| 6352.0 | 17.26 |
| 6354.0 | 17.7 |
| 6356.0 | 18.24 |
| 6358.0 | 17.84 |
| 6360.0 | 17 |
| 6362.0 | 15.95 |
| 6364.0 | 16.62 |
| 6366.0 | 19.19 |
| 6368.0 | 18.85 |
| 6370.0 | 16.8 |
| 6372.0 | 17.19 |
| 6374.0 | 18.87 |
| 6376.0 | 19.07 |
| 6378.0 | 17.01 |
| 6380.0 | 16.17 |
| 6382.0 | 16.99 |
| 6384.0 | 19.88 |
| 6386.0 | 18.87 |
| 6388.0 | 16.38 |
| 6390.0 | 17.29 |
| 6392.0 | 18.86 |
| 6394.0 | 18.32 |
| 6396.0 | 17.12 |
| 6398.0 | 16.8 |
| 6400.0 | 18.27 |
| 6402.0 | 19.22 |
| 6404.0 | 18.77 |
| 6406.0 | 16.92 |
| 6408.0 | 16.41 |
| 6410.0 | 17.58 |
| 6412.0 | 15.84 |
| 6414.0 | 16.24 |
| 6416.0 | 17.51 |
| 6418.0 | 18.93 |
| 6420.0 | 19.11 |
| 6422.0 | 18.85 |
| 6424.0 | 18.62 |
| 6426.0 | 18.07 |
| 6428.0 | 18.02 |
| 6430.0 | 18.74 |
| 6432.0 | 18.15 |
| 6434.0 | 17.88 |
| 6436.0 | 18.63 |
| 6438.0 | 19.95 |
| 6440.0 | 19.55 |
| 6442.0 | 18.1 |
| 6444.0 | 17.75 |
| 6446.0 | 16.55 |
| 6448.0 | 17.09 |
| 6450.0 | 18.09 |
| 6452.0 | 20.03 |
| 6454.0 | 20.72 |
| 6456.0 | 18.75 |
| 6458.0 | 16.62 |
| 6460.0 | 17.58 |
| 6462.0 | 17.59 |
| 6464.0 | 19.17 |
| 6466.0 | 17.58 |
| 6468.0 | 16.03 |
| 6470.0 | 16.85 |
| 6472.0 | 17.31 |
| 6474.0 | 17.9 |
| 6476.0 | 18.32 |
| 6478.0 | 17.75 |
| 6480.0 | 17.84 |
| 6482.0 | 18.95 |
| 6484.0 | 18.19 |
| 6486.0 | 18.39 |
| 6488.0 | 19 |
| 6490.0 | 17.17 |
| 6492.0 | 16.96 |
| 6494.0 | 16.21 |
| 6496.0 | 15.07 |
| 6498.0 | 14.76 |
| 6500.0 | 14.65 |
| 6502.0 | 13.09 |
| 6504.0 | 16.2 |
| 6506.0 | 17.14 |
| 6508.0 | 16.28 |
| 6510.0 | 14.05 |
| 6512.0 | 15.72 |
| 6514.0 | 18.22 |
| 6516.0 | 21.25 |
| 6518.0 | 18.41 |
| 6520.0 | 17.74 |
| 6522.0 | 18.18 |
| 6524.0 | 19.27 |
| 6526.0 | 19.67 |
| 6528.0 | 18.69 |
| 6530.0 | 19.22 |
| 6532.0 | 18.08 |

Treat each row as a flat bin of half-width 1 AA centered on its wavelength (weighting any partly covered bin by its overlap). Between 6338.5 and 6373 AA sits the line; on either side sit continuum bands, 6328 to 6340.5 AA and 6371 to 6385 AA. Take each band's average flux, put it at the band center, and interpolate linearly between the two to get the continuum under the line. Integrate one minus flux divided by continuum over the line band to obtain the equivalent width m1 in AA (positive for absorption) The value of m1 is 1.6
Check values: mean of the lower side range 18.4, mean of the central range 17.3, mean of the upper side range 17.9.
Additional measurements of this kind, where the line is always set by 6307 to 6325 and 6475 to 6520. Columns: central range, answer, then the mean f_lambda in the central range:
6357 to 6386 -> -0.9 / 17.7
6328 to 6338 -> -0.7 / 18.5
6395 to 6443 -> -2.7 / 18.1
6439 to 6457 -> -1.5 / 18.5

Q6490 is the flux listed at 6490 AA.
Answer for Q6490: 17.17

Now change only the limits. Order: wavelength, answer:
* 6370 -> 16.8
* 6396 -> 17.12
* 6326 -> 18.29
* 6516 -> 21.25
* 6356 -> 18.24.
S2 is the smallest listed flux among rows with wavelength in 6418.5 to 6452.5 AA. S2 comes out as 16.55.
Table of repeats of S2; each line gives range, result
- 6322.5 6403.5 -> 15.56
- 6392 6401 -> 16.8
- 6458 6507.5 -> 13.09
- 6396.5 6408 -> 16.41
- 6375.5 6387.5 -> 16.17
